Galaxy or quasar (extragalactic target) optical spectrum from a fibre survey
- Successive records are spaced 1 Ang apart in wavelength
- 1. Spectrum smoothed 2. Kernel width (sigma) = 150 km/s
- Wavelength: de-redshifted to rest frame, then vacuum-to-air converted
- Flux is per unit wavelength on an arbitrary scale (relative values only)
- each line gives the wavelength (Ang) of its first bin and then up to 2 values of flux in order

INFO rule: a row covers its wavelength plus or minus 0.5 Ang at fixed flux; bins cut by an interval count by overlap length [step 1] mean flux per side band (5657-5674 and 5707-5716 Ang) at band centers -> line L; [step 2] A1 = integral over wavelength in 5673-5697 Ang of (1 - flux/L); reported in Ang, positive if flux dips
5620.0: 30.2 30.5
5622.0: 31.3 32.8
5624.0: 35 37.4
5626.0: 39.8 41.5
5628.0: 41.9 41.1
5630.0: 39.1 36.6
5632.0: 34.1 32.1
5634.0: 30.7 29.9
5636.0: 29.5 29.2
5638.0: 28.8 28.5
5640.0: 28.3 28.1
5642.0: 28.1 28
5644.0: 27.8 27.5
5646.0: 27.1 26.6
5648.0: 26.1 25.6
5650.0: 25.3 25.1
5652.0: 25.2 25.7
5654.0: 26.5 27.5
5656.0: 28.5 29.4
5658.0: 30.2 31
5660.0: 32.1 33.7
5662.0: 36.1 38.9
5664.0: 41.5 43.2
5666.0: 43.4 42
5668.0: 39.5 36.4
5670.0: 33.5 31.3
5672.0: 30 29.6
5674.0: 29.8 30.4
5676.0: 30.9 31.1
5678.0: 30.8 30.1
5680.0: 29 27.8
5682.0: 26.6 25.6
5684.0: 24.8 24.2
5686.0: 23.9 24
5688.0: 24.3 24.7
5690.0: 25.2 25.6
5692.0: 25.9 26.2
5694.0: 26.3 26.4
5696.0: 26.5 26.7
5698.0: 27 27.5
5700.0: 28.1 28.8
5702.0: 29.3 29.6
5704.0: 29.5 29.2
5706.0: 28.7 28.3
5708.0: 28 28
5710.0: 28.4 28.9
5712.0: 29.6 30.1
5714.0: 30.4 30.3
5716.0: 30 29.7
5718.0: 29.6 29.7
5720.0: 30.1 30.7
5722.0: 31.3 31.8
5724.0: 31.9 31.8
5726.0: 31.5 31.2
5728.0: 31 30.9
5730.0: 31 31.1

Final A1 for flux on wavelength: 4.2 Ang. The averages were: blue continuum 35.4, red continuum 29.2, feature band 27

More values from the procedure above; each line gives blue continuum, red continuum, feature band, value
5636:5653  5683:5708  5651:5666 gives -2.9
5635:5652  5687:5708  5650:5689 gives -4.9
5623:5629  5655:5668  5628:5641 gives 1.9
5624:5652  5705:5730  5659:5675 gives -2.6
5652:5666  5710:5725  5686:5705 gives 2.7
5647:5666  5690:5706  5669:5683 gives -0.4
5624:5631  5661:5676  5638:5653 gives 4.3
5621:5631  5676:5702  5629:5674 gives 2.0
